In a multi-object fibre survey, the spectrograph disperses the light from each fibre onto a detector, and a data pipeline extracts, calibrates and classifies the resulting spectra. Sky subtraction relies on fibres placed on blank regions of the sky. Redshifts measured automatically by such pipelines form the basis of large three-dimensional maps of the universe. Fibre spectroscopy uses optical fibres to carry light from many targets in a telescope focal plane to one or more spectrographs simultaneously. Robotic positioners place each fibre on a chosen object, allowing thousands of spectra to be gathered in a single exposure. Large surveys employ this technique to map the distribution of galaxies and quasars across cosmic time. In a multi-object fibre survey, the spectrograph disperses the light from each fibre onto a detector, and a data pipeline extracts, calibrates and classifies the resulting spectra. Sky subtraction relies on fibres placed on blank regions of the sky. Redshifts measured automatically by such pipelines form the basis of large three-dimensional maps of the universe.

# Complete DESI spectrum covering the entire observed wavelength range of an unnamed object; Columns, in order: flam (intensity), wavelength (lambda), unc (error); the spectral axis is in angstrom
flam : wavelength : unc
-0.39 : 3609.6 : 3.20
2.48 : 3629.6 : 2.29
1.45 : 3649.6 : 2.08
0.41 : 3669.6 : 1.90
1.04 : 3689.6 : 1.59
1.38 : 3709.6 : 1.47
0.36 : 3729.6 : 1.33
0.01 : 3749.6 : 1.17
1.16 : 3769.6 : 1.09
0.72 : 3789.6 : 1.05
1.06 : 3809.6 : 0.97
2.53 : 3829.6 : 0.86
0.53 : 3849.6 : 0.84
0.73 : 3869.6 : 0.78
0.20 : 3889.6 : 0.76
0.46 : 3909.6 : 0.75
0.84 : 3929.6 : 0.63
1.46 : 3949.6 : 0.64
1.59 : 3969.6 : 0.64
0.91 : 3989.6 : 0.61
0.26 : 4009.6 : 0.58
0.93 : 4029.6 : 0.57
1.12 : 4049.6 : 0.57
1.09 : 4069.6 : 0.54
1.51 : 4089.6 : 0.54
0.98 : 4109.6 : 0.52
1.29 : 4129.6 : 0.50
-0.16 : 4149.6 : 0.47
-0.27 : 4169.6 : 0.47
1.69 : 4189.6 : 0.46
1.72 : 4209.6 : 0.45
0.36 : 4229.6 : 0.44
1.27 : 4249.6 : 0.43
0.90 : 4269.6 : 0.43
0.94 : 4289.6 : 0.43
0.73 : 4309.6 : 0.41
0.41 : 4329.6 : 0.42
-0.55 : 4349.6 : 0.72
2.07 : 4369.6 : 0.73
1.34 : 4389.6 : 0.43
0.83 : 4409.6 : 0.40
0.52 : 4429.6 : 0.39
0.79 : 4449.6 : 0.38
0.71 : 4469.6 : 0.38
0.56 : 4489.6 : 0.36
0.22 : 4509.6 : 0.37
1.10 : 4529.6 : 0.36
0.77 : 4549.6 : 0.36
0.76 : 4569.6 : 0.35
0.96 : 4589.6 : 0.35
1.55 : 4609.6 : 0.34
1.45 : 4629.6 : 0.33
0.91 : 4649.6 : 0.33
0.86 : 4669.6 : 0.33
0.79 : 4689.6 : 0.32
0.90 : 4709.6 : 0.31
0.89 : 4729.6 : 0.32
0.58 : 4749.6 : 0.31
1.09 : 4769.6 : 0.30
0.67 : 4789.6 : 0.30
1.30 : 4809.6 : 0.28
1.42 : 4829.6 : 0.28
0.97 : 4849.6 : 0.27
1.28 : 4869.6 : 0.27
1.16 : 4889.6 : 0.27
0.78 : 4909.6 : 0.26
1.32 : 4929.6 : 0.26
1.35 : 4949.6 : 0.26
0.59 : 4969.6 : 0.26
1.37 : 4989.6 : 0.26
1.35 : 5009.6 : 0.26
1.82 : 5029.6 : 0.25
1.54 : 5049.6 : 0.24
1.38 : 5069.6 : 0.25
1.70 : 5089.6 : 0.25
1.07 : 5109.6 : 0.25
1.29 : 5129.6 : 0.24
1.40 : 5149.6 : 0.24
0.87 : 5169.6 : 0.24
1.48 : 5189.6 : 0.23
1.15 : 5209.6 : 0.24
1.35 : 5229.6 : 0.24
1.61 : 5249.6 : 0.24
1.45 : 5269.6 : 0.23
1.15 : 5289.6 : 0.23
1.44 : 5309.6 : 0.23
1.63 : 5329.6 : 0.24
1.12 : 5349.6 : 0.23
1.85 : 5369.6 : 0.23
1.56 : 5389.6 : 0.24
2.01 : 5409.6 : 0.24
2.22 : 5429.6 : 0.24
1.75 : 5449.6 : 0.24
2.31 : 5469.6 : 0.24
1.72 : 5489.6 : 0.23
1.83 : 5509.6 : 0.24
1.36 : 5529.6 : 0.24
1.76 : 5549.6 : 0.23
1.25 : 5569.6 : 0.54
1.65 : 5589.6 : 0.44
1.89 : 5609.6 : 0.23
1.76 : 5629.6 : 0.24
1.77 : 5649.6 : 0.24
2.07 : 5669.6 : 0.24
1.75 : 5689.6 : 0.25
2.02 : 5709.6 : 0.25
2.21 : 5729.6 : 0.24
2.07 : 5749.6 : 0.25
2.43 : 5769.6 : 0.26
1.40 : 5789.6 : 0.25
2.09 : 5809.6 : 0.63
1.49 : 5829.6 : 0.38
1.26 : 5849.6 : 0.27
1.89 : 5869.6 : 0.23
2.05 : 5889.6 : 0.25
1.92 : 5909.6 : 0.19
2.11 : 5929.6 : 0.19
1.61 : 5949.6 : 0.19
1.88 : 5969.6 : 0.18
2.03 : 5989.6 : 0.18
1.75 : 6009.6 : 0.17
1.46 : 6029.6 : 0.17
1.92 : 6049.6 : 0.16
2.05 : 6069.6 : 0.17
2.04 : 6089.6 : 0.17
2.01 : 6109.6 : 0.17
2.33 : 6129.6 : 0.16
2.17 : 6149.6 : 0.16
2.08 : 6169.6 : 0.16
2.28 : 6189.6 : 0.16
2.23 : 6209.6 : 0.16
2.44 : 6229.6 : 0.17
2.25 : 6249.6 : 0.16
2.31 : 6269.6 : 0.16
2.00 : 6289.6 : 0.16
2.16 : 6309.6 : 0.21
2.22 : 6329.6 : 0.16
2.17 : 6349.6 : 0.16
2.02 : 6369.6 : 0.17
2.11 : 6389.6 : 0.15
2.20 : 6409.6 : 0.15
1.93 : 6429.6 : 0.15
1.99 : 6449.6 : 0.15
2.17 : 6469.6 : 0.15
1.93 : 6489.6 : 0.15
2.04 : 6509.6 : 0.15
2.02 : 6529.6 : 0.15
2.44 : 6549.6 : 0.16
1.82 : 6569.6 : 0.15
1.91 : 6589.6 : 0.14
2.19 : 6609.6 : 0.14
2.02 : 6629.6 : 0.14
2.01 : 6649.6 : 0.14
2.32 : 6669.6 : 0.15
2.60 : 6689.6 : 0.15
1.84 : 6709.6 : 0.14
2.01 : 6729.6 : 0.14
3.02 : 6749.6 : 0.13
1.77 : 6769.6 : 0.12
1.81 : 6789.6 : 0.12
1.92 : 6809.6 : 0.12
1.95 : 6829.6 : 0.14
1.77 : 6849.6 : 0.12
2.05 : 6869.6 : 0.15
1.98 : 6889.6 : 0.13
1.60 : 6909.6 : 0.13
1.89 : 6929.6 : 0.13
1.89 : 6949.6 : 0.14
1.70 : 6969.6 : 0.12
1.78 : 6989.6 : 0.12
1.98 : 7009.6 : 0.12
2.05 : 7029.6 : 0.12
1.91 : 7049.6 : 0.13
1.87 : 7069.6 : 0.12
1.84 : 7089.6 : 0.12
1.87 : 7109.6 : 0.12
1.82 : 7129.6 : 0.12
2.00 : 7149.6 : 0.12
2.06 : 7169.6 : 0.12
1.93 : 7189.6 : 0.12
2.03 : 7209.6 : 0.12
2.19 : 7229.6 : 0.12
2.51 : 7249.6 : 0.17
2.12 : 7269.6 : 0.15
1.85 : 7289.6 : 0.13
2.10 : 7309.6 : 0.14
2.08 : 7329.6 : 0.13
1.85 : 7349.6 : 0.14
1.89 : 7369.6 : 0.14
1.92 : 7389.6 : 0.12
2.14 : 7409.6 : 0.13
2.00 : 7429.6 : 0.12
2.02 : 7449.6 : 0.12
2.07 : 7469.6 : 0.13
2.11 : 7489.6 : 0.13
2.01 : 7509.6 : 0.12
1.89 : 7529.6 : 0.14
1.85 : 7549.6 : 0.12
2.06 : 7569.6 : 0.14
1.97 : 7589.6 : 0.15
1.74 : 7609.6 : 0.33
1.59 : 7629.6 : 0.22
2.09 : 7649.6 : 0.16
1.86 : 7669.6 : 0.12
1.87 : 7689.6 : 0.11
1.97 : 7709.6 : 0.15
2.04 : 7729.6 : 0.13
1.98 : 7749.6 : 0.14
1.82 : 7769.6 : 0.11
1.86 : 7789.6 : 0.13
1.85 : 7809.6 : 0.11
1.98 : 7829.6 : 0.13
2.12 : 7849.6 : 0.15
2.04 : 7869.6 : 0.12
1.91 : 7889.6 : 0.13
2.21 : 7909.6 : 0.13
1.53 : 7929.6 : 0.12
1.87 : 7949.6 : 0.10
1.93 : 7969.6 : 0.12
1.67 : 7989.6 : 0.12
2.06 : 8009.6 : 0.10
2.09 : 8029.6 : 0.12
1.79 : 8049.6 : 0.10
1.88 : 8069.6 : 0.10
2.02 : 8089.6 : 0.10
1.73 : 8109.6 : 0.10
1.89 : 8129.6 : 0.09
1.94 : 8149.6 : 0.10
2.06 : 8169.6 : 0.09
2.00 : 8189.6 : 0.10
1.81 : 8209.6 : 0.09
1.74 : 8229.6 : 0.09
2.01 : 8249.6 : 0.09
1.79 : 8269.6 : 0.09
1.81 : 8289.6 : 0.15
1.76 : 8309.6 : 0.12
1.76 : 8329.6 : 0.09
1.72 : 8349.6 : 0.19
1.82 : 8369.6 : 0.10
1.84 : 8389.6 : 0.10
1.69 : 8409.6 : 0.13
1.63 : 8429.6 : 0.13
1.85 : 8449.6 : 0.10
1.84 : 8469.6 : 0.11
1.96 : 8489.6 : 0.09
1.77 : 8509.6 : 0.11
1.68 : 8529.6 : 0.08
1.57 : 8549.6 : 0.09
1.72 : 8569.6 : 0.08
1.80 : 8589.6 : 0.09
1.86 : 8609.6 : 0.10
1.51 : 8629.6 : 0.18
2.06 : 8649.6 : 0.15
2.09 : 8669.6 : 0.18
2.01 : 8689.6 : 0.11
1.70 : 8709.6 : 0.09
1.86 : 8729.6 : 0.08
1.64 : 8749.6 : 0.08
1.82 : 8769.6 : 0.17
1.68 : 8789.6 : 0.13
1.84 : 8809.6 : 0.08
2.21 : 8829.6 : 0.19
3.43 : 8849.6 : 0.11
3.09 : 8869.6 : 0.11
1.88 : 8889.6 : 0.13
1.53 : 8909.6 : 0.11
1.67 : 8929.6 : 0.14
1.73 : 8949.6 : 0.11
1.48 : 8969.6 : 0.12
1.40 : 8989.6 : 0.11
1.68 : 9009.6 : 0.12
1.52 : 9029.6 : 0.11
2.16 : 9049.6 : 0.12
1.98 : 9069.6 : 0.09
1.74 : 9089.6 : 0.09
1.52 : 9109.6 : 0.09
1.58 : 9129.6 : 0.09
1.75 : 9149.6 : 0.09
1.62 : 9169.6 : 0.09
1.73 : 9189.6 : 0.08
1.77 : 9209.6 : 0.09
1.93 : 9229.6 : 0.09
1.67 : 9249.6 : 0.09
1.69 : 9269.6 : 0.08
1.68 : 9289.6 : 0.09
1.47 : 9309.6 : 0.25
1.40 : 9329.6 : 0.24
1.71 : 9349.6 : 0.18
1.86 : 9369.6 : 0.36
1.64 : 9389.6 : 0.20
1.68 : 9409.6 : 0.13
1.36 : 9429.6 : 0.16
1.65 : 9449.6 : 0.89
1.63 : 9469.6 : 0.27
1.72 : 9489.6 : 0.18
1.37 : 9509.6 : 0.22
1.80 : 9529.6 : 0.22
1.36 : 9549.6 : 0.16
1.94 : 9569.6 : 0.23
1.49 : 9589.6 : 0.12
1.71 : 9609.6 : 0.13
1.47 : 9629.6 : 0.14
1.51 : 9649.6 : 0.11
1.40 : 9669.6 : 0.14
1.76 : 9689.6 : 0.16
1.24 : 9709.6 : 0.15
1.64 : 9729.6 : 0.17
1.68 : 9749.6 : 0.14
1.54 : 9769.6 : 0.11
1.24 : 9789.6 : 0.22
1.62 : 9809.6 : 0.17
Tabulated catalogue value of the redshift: 0.35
